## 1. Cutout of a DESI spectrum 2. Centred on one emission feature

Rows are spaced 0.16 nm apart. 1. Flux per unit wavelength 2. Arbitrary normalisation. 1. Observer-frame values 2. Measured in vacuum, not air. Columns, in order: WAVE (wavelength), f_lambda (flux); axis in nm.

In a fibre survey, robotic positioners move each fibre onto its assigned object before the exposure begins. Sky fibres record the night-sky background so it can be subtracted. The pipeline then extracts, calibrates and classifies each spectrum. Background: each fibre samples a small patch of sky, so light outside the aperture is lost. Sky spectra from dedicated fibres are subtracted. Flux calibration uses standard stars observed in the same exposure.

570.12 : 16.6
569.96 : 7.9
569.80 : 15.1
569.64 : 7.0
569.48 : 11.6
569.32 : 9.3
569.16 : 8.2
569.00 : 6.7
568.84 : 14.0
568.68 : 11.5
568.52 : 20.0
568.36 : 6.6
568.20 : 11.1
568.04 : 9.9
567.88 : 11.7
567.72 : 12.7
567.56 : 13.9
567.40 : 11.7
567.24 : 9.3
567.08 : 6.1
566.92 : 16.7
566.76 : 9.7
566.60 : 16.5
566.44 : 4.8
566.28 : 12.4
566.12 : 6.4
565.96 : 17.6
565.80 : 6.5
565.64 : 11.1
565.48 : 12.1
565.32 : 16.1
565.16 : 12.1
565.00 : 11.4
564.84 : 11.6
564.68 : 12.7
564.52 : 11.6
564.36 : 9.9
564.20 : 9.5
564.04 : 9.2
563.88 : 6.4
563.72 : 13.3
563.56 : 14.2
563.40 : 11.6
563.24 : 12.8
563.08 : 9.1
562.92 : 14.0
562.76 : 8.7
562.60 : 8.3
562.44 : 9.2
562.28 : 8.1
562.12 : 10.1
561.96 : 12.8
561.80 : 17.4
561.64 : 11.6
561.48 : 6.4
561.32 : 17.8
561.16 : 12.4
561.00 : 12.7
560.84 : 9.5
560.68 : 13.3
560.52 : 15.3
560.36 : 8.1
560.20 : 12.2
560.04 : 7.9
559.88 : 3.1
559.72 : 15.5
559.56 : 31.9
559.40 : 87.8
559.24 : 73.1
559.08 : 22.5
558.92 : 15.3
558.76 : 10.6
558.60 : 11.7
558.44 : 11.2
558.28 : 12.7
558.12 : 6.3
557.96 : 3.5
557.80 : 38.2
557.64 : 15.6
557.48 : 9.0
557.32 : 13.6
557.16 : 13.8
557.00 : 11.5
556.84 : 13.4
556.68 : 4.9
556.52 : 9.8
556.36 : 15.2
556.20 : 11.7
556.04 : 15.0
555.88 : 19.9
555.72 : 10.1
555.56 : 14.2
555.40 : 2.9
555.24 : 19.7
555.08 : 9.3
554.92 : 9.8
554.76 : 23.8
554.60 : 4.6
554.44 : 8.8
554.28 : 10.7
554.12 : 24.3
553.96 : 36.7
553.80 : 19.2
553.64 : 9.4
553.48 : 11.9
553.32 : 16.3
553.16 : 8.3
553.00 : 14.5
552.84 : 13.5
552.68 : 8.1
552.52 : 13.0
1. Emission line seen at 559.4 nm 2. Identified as [O III]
